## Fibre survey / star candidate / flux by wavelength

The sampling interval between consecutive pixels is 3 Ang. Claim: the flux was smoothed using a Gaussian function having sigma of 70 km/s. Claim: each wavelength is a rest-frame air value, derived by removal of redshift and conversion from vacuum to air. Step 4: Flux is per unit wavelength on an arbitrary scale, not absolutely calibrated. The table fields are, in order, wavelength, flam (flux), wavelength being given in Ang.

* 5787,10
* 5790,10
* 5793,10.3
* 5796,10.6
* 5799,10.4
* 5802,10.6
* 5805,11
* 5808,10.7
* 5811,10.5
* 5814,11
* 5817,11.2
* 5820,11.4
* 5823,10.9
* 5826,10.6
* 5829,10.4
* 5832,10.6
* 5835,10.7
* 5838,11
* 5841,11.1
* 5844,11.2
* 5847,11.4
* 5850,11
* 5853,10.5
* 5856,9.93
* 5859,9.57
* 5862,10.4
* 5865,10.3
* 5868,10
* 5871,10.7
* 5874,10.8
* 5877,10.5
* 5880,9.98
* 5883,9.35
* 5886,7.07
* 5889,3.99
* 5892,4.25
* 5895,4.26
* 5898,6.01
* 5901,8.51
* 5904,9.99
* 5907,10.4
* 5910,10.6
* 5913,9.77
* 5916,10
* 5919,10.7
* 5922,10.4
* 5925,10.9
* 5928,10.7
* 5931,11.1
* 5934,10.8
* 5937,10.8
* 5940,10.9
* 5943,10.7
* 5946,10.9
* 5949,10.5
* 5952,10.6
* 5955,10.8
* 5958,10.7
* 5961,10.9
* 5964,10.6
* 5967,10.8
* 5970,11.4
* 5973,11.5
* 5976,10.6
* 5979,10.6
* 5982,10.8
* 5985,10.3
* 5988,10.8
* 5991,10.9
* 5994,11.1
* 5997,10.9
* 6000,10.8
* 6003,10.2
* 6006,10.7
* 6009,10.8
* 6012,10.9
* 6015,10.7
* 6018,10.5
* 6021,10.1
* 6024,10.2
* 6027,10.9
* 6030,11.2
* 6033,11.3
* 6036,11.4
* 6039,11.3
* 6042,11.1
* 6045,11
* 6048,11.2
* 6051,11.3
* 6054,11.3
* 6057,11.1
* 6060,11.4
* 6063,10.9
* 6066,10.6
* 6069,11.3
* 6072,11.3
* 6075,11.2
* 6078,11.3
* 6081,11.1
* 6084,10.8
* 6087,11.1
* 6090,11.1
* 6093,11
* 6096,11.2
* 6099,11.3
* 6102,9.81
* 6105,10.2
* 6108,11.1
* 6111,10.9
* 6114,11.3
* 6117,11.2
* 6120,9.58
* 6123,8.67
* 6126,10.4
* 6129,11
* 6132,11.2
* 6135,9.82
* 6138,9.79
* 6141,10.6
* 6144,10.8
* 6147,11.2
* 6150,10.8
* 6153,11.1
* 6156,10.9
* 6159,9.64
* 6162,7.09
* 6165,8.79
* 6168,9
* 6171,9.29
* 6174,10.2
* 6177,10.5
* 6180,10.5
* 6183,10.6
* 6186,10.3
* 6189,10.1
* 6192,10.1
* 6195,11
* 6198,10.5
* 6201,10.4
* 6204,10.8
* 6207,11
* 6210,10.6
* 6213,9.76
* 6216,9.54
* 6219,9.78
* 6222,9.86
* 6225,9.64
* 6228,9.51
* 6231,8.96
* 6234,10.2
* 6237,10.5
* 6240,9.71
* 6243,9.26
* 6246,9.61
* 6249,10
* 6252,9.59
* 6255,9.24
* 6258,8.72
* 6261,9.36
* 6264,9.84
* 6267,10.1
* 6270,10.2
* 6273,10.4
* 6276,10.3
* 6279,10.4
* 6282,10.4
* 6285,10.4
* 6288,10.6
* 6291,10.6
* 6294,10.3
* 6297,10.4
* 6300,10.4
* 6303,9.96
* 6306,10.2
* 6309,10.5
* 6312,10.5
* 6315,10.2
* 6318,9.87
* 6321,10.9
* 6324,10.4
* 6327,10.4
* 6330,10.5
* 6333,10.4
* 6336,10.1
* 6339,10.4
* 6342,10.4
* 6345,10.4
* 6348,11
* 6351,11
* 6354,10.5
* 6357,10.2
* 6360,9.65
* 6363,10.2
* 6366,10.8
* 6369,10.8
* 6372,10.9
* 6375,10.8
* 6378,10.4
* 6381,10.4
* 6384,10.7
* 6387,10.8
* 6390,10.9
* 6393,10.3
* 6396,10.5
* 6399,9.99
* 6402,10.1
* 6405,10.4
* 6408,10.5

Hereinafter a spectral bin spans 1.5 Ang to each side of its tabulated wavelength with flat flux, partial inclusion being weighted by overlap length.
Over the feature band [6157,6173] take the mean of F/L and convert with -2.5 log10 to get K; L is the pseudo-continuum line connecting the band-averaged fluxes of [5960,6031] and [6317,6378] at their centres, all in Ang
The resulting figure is 0.20 mag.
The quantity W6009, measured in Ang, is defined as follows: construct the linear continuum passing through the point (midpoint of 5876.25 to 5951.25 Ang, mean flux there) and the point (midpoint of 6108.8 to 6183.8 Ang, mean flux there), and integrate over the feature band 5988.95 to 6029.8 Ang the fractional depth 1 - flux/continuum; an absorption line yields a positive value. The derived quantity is -4.2 Ang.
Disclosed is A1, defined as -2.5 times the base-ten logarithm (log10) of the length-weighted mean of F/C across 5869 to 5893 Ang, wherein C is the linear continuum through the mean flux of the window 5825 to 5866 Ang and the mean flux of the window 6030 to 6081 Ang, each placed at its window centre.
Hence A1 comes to 0.26 mag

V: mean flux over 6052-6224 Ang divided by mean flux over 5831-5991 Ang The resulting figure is 1.04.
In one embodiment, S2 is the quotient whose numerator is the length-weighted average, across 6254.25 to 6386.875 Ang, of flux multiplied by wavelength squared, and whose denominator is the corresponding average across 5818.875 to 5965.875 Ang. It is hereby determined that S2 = 1.2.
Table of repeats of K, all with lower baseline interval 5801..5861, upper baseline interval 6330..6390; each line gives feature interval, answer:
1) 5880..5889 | 0.35 mag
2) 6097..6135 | 0.01 mag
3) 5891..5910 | 0.38 mag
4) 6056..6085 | -0.04 mag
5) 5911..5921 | 0.06 mag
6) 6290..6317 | 0.02 mag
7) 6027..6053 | -0.05 mag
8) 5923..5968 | -0.01 mag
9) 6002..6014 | 0.00 mag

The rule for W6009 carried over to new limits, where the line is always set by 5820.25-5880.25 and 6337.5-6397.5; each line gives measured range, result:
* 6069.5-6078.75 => -0.6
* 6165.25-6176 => 1.1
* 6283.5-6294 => 0.1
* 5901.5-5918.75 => 0.8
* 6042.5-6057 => -0.8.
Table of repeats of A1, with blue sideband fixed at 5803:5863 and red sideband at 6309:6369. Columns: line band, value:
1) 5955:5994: -0.02 mag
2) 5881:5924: 0.28 mag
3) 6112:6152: 0.01 mag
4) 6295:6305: 0.02 mag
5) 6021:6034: -0.02 mag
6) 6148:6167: 0.09 mag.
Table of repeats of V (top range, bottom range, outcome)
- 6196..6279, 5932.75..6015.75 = 0.92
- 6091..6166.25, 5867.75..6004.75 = 1.04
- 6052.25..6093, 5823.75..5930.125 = 1.15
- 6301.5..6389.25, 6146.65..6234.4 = 1.04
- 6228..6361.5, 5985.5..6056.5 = 0.93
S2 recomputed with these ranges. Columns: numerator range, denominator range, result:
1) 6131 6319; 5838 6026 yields 1.09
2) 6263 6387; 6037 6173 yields 1.05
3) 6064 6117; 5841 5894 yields 1.25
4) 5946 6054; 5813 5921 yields 1.17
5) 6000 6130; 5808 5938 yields 1.17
